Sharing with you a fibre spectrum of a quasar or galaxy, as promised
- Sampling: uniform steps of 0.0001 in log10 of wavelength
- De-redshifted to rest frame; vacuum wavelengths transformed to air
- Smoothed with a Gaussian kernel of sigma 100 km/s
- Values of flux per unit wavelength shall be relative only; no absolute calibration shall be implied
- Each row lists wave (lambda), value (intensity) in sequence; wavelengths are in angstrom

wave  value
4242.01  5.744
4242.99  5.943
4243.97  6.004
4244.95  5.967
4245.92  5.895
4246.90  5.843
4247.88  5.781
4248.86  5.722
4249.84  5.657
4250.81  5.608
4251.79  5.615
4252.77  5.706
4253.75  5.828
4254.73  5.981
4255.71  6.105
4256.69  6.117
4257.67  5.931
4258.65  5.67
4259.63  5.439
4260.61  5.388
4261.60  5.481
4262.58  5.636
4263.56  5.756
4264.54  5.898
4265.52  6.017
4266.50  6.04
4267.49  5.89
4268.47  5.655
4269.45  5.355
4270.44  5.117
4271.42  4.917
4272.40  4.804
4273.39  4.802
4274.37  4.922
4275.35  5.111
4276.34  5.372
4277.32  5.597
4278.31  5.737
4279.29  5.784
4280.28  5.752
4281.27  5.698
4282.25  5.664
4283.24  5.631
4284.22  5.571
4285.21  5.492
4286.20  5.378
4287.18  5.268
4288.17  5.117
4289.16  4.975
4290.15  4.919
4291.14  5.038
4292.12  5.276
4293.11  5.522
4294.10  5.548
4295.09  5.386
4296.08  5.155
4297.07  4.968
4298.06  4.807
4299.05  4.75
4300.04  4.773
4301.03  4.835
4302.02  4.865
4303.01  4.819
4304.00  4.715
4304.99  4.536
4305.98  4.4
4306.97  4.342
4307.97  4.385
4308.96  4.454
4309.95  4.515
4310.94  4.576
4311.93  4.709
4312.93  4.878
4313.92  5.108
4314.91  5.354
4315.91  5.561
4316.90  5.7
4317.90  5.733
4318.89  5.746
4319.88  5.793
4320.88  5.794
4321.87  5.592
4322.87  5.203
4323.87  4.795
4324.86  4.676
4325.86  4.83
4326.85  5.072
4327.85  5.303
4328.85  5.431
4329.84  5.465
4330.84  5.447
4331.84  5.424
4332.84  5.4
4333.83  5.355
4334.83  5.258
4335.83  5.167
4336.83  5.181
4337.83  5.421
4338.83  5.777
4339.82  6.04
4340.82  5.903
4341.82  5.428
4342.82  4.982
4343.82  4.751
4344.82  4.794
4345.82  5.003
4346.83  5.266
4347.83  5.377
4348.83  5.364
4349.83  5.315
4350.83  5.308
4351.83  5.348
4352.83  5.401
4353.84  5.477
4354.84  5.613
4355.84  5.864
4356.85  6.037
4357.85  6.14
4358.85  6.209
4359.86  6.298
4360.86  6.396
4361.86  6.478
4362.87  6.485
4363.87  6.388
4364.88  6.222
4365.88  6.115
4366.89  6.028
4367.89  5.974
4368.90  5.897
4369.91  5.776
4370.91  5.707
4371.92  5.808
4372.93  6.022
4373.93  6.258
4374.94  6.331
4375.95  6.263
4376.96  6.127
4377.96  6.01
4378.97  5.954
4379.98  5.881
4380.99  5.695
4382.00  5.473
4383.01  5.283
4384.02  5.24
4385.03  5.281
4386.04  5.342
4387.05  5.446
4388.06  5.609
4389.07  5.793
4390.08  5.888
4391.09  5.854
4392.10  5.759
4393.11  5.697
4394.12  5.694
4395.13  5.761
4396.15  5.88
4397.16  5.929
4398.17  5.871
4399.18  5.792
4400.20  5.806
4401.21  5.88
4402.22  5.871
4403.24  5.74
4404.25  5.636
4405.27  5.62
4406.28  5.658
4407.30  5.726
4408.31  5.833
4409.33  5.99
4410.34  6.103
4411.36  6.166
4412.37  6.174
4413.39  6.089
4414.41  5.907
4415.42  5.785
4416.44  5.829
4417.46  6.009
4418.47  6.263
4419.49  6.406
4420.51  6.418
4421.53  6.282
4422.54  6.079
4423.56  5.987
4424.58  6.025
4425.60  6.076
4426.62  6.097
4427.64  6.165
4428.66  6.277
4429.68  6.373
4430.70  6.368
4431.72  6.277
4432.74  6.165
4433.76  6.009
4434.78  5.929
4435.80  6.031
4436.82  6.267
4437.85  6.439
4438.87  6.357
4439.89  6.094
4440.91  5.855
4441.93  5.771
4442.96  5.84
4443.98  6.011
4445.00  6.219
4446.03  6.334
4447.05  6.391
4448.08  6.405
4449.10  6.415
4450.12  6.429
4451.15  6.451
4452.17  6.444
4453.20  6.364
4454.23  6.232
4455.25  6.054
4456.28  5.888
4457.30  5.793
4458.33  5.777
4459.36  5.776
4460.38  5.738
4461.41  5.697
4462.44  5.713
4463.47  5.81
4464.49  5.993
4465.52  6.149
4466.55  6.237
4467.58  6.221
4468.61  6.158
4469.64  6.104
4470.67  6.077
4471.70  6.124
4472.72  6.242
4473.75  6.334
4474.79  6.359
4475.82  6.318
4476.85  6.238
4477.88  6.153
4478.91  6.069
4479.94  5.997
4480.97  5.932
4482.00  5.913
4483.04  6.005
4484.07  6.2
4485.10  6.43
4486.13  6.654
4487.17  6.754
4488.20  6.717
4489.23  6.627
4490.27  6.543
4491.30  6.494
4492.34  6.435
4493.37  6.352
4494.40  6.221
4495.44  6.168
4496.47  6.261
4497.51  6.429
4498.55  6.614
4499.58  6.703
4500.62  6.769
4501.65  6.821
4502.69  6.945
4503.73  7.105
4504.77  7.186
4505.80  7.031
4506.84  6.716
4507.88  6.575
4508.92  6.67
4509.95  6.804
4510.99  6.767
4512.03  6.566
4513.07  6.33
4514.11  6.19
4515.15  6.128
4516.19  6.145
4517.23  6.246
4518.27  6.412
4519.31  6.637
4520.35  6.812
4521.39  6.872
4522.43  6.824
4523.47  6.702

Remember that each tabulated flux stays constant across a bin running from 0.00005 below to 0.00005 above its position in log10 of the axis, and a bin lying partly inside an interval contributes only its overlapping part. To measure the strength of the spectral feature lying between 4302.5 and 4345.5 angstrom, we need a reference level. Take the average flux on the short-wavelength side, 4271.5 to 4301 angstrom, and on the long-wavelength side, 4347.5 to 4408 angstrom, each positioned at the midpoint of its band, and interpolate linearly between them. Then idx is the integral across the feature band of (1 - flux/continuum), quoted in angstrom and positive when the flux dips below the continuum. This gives 2.61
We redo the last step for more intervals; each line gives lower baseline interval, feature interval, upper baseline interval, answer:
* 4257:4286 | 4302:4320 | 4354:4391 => 2.34 angstrom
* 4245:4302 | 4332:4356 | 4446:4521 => 1.67 angstrom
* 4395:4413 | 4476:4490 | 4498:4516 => 0.45 angstrom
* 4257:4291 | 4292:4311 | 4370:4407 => 2.43 angstrom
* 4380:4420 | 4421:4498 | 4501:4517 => 0.98 angstrom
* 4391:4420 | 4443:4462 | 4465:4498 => 0.01 angstrom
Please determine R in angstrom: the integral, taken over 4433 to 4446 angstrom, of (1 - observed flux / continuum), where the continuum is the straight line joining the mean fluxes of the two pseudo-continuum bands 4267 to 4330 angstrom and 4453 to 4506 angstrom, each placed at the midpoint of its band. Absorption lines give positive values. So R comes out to -0.1 angstrom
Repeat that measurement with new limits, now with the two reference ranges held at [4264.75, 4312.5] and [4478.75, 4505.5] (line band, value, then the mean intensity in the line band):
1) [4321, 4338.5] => 0.5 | 5.25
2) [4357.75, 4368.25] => -1.2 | 6.26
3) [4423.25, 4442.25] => -0.1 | 6.14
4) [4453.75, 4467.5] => 0.8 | 5.92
